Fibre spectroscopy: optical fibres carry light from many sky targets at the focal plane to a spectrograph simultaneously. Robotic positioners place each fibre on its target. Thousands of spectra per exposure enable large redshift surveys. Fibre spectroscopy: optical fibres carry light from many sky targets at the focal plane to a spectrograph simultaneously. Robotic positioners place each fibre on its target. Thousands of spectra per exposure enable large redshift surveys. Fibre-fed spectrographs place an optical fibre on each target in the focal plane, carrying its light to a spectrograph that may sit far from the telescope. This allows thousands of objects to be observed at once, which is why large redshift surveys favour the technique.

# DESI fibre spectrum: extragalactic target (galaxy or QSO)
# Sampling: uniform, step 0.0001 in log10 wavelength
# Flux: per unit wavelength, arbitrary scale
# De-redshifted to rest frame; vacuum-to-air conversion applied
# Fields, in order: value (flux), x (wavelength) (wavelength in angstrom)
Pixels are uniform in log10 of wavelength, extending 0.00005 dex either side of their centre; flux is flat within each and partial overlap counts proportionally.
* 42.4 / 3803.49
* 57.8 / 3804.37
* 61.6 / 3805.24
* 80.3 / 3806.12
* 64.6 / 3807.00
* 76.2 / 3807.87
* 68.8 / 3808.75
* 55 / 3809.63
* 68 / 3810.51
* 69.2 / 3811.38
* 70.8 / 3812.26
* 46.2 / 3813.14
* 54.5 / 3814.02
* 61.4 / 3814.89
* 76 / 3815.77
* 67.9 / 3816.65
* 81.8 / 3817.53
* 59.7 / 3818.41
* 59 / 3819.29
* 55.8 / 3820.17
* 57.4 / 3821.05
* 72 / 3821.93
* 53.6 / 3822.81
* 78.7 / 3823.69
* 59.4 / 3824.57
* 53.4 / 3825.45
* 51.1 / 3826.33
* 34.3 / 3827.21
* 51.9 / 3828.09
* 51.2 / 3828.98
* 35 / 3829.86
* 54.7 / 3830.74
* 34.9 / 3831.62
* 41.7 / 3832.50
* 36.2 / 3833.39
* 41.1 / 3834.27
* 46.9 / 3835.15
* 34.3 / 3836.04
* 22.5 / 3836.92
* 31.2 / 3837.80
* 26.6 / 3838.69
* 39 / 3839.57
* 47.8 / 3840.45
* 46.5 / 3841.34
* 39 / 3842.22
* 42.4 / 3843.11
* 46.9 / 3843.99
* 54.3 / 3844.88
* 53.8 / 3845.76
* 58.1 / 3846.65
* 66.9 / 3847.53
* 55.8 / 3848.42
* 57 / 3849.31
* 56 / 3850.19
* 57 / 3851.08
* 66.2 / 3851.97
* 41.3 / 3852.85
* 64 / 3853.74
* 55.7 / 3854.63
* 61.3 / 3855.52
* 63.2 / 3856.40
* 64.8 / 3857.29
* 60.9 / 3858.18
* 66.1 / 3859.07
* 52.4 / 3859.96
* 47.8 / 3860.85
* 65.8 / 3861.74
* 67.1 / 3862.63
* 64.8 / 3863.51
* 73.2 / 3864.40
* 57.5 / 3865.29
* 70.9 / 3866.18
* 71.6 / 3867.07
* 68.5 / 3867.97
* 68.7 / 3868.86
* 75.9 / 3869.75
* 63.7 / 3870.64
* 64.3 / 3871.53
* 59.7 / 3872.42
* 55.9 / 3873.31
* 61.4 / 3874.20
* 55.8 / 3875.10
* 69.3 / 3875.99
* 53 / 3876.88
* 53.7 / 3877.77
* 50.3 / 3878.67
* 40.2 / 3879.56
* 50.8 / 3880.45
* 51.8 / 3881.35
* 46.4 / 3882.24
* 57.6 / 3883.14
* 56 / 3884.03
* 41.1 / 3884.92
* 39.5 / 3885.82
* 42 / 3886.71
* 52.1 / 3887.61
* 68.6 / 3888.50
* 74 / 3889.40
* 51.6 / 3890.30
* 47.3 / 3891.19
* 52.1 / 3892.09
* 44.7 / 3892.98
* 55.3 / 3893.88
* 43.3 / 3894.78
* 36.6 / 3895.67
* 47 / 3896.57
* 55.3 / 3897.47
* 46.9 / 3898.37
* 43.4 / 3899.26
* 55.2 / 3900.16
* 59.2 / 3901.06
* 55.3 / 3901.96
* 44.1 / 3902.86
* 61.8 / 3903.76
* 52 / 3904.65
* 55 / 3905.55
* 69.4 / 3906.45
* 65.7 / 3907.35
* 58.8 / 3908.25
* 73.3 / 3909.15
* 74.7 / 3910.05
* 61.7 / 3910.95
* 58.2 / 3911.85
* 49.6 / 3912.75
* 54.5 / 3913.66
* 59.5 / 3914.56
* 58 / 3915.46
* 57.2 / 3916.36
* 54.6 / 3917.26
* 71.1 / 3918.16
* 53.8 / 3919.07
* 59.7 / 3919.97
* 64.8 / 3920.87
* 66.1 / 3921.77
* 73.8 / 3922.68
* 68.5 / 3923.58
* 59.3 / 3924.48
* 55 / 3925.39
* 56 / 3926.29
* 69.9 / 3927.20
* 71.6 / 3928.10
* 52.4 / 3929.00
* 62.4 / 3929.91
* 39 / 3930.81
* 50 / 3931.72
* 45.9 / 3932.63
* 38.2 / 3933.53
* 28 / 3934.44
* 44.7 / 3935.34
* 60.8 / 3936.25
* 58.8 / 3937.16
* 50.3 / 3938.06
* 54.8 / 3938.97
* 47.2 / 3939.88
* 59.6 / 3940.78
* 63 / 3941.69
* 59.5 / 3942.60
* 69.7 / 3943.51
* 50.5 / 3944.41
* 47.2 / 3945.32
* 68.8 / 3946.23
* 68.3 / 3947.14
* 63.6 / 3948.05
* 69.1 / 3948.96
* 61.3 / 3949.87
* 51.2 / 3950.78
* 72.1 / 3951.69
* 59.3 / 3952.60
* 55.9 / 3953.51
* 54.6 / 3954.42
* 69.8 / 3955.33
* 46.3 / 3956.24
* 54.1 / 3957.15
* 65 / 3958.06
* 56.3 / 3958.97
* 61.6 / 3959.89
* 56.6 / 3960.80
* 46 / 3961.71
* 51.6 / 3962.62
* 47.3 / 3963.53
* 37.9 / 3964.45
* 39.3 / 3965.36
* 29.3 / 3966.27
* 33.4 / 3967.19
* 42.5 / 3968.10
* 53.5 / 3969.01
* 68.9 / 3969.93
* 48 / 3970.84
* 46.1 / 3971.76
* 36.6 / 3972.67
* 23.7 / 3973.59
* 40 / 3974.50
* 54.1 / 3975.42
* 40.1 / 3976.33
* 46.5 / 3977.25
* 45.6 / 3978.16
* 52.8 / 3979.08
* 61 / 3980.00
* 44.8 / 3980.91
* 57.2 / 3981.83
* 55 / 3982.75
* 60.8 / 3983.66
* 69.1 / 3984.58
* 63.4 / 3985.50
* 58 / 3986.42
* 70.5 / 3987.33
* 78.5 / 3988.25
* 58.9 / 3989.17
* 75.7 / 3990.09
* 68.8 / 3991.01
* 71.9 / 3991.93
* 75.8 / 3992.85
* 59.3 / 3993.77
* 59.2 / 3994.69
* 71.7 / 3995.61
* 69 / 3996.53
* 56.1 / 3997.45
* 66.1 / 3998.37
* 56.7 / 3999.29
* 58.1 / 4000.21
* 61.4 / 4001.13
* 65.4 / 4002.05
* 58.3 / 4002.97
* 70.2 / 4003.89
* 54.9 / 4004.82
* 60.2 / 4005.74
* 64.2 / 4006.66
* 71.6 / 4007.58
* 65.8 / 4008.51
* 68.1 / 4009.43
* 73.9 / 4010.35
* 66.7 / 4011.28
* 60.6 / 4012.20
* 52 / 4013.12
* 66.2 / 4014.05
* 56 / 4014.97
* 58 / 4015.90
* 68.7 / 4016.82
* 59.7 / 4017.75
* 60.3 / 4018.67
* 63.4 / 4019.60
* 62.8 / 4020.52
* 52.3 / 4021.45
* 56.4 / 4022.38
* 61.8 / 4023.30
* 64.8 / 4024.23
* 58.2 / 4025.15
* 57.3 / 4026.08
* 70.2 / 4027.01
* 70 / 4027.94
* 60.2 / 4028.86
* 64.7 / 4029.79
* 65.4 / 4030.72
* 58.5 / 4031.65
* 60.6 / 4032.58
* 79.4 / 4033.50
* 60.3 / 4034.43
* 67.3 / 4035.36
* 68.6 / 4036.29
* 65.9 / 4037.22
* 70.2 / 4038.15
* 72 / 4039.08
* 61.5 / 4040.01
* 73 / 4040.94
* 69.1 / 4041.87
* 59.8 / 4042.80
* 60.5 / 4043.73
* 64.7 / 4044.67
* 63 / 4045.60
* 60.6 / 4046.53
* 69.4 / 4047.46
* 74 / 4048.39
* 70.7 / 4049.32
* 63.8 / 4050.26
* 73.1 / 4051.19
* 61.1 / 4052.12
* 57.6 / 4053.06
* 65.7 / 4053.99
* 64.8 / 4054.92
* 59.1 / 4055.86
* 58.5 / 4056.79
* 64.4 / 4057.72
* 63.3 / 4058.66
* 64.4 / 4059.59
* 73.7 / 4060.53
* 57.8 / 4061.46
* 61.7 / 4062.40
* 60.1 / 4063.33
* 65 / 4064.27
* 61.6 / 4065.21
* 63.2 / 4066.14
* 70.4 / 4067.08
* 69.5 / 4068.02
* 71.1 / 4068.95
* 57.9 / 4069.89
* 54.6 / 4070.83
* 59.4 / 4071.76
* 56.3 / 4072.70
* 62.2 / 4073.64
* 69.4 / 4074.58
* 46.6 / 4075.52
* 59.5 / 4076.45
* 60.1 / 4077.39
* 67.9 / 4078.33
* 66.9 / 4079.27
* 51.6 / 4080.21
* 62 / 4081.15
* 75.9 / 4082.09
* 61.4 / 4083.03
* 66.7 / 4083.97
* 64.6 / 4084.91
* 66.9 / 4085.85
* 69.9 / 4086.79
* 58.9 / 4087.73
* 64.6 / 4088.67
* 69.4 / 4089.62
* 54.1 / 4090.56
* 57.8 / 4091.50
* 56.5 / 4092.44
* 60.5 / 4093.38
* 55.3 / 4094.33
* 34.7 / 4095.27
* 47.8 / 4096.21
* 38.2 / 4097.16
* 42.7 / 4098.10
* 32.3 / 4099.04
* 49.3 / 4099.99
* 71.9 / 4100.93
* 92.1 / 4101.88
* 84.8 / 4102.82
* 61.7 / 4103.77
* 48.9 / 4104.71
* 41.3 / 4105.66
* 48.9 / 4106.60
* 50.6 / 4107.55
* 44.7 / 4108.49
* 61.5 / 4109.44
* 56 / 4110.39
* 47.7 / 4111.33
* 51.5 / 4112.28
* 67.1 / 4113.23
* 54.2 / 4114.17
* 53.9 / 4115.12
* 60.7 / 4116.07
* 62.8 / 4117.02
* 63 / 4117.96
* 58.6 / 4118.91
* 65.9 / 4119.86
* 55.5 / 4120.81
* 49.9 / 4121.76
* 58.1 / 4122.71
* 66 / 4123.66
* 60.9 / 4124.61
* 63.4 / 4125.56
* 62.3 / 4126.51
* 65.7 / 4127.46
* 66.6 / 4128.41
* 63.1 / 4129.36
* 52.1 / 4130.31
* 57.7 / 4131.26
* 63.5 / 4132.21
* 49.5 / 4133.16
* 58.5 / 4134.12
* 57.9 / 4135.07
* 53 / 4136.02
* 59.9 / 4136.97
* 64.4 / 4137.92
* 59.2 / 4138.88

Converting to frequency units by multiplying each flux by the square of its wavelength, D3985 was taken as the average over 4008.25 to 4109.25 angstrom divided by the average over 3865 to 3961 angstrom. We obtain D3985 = 1.2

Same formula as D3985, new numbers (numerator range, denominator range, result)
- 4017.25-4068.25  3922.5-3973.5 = 1.25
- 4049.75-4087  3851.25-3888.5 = 1.20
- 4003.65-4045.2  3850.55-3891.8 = 1.18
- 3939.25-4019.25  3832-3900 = 1.15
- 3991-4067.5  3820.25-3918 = 1.28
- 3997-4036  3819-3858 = 1.36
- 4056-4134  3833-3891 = 1.23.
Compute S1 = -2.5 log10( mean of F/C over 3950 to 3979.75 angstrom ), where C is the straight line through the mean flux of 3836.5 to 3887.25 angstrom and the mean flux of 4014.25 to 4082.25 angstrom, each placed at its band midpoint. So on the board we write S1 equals 0.20 mag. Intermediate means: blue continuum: 55.1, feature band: 49.8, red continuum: 63.5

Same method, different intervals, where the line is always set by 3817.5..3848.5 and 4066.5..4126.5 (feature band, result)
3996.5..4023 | -0.12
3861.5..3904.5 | -0.11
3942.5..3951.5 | -0.15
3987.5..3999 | -0.22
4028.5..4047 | -0.15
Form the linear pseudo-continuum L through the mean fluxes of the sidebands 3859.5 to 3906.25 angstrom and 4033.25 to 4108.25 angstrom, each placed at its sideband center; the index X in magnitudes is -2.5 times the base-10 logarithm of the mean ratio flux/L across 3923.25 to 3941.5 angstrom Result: 0.07 mag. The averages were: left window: 55.8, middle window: 53.7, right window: 61.9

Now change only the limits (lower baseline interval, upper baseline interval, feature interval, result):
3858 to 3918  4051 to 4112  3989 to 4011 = -0.11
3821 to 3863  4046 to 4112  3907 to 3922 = -0.13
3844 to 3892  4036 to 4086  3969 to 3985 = 0.22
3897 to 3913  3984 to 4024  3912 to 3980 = 0.12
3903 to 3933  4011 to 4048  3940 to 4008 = 0.08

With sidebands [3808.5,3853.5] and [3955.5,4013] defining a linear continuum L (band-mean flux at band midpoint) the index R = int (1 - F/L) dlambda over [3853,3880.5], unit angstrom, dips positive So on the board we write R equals -3.8 angstrom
